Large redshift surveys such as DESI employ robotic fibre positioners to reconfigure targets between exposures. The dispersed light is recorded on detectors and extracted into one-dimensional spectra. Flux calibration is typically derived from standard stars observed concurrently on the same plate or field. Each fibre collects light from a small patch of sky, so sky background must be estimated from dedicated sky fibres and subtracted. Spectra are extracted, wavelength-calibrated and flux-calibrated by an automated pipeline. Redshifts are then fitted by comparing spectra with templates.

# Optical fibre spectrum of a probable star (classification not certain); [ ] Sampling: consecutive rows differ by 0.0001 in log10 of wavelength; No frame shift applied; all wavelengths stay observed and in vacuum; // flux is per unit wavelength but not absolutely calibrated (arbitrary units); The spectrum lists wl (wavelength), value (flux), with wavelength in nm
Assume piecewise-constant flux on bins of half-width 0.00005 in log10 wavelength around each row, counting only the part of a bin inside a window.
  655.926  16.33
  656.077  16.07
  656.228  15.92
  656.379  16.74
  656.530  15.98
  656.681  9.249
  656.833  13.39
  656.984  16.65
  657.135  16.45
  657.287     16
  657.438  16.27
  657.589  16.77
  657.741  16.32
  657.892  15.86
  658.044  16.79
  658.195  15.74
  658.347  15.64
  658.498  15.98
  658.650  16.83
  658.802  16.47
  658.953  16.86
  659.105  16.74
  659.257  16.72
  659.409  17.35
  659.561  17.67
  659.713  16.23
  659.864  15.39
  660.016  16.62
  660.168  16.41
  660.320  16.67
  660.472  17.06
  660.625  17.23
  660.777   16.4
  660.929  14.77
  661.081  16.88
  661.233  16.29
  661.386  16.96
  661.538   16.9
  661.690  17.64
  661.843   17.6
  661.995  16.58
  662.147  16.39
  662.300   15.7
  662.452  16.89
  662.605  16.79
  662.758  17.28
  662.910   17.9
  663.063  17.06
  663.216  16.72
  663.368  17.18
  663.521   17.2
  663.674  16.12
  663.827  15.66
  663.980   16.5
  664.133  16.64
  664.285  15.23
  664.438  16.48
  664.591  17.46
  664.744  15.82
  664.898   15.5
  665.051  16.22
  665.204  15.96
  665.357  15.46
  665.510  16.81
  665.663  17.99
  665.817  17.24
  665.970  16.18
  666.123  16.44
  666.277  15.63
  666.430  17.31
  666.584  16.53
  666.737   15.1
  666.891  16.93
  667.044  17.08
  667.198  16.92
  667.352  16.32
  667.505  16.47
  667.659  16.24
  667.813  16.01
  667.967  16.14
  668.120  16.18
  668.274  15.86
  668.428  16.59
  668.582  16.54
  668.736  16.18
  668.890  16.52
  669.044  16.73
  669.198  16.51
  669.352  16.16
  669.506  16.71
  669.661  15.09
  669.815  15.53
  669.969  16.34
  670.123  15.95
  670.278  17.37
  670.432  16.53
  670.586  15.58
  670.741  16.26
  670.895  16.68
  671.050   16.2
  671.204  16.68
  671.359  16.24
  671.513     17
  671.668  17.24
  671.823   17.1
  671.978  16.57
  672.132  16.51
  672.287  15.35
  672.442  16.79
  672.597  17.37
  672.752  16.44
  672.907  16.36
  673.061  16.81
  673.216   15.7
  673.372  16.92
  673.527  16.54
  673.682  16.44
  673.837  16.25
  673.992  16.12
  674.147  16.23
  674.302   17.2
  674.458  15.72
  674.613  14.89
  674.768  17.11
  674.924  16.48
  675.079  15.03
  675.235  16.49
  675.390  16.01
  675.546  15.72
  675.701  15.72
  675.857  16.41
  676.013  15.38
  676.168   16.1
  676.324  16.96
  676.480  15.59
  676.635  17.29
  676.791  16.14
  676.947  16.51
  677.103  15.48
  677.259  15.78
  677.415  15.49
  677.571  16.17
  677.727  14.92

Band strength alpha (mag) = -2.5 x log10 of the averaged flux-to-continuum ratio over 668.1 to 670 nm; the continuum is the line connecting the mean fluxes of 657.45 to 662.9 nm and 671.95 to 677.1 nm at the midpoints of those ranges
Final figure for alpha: 0.01 mag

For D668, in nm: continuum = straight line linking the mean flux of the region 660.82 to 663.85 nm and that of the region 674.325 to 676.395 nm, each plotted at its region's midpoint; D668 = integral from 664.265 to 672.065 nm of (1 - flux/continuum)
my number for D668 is 0.01 nm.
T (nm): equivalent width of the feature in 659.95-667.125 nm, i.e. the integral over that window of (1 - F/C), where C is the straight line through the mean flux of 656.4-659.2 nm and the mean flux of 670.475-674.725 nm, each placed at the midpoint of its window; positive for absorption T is -0.24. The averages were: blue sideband 15.8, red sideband 16.4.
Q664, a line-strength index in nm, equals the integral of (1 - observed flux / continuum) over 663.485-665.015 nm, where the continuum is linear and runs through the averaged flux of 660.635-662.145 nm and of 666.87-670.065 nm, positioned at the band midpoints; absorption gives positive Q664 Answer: 0.03 nm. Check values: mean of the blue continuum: 16.7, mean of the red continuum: 16.3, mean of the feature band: 16.2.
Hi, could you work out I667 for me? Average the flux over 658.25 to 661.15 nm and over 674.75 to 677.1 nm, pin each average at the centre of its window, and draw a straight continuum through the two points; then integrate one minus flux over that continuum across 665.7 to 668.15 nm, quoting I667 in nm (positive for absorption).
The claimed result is -0.015 nm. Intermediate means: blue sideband 16.5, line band 16.4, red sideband 16.1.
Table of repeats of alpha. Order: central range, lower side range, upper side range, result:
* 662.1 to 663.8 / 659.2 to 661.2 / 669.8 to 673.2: -0.02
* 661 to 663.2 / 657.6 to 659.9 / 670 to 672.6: -0.03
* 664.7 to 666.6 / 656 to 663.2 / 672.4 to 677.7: -0.01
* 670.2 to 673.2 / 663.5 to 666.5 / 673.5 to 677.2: -0.02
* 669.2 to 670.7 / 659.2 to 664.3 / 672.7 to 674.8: 0.02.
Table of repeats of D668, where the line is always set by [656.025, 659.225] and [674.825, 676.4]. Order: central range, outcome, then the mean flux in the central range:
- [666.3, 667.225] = -0.036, 16.6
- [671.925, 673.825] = -0.055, 16.5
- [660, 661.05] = -0.038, 16.5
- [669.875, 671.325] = -0.036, 16.4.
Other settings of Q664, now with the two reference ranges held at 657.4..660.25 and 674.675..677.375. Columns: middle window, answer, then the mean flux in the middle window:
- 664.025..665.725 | 0.00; 16.3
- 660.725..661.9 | -0.02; 16.7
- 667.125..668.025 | 0.00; 16.3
